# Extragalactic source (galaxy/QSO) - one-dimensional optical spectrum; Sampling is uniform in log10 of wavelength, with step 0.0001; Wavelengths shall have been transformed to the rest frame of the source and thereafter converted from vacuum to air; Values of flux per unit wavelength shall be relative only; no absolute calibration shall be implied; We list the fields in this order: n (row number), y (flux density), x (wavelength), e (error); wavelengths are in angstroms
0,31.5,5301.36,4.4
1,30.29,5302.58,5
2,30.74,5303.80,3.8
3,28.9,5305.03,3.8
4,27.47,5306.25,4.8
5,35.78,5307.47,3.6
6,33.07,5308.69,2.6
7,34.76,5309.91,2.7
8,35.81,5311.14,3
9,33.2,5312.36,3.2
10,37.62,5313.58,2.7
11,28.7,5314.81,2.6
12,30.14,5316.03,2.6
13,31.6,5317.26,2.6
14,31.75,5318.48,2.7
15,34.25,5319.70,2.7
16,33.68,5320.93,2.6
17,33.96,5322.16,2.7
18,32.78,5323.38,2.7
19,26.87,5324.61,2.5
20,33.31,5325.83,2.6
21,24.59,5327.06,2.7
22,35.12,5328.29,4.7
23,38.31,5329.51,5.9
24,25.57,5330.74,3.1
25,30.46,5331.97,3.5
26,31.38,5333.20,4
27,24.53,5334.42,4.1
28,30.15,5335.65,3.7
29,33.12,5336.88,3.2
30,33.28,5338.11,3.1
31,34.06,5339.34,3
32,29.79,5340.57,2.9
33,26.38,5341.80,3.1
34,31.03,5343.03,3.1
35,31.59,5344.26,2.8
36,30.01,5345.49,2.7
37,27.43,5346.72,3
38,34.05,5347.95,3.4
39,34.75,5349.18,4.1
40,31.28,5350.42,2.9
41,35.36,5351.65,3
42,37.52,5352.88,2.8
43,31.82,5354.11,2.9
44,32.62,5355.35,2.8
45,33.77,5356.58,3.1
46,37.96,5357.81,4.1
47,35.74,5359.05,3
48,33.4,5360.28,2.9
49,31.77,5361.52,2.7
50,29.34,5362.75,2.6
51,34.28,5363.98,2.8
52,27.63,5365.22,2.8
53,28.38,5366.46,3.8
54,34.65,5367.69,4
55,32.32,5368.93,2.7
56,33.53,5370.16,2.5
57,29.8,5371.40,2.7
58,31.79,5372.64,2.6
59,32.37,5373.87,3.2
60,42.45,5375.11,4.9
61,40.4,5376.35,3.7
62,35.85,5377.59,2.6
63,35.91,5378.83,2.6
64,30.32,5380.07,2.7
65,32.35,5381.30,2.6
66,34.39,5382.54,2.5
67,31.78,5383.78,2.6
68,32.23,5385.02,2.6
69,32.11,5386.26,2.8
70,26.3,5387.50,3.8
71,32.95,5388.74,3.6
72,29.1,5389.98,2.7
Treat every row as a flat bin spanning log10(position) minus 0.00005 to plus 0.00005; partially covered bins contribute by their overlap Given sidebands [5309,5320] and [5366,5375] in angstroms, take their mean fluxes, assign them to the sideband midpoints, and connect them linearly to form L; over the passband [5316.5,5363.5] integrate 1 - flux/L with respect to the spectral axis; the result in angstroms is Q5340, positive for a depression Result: 1.22 angstroms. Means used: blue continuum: 33.1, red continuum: 32.5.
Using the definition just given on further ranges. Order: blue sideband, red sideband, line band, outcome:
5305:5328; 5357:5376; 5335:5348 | 0.7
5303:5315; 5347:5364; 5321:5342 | 1.4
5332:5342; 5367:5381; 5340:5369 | 0.1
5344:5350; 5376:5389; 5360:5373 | 0.3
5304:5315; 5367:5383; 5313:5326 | 0.4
